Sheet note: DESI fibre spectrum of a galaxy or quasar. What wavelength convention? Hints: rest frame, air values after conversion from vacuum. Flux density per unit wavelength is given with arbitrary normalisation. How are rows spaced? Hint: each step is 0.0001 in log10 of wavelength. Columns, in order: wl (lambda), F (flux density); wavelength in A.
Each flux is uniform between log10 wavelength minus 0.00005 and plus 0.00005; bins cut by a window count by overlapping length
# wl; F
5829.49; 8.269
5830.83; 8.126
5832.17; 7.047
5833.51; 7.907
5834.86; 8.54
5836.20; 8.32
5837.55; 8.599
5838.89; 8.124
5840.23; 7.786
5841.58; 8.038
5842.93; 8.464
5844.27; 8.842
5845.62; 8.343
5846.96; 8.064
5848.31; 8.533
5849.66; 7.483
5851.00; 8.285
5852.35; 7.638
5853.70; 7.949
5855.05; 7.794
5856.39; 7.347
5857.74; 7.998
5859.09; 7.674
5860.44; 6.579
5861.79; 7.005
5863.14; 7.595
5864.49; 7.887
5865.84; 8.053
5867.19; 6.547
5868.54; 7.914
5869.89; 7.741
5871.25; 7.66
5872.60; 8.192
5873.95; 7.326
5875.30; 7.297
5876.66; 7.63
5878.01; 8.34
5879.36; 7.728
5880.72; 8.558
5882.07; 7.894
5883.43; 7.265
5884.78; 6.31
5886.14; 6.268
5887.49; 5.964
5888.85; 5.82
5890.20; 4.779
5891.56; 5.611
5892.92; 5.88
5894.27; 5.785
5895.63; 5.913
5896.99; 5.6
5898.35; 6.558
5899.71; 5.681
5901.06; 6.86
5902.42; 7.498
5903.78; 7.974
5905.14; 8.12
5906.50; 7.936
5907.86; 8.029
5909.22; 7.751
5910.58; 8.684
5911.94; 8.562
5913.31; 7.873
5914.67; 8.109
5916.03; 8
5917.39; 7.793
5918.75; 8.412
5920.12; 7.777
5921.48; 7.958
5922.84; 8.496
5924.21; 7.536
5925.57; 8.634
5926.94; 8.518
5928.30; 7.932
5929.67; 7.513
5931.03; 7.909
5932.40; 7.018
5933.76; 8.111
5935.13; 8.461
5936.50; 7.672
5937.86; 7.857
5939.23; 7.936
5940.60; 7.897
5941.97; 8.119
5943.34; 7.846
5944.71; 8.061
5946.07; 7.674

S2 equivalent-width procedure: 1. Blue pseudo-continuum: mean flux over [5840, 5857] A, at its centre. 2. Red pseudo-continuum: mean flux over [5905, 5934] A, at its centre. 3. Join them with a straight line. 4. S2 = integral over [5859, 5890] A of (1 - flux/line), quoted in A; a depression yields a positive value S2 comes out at 2.82 A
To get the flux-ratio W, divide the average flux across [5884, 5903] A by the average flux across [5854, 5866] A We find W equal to 0.80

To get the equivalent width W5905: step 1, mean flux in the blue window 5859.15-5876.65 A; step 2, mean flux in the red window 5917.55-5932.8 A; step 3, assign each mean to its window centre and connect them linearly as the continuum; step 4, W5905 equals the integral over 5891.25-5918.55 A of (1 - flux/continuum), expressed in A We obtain 1.96 A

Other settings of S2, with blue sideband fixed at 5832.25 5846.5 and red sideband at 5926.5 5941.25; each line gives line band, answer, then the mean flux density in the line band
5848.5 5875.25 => 1.75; 7.62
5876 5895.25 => 3.30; 6.69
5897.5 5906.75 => 0.96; 7.17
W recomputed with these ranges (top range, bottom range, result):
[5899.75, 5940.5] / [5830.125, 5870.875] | 1.01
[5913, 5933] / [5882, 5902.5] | 1.30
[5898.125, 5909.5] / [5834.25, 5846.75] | 0.89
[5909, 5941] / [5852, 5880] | 1.05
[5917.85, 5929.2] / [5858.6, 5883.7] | 1.07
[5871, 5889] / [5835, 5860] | 0.91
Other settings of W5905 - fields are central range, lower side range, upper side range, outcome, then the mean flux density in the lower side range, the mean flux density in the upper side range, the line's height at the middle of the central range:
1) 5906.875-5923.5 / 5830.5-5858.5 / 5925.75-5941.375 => -0.4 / 8.06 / 7.92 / 7.95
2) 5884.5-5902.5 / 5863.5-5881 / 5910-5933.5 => 4.3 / 7.74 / 8.04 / 7.87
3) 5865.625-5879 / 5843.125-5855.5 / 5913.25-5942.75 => 0.7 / 8.12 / 7.98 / 8.08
